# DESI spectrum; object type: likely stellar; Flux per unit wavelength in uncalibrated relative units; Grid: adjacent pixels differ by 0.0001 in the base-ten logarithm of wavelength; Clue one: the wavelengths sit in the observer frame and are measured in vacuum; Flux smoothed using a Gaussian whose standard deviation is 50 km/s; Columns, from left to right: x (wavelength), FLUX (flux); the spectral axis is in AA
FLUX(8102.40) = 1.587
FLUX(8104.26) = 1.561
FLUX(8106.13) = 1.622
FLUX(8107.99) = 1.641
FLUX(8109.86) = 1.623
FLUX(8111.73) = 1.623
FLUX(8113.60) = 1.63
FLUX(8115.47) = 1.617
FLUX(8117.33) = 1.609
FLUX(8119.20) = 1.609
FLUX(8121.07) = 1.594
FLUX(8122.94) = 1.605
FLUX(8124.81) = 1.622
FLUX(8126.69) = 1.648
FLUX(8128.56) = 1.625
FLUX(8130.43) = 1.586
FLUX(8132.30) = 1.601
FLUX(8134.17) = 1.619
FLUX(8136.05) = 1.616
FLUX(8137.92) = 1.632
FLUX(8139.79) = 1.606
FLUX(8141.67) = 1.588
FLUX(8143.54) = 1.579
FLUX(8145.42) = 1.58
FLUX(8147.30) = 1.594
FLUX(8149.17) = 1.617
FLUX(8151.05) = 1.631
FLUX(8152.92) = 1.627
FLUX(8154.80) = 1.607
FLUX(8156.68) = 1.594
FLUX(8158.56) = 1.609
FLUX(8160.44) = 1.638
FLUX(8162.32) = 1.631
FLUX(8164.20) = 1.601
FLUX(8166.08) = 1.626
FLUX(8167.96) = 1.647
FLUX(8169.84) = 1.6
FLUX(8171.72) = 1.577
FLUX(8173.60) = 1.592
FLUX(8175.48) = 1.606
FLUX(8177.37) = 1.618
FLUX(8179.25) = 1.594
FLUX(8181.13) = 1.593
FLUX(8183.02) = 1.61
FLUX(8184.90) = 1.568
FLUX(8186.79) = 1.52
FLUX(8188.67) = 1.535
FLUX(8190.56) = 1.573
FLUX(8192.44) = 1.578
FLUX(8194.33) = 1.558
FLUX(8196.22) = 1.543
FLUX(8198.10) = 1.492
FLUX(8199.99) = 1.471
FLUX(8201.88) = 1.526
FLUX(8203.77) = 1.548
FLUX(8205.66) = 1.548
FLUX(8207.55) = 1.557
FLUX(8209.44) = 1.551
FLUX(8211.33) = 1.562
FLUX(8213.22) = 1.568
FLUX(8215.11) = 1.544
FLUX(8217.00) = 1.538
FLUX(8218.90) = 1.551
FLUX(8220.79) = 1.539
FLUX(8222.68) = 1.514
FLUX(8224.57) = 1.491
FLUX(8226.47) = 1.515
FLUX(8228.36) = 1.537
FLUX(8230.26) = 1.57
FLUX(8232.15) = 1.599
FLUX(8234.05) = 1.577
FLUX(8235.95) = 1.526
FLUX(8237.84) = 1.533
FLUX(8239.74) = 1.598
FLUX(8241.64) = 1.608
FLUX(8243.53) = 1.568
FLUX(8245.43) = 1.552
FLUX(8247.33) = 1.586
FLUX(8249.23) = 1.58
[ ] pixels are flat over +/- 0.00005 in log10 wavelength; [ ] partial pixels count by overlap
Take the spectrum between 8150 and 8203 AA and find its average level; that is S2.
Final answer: 1.58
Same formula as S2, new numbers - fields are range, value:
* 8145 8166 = 1.61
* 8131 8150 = 1.6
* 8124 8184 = 1.61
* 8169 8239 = 1.55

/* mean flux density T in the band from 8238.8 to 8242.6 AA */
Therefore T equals 1.61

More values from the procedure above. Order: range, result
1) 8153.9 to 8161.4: 1.61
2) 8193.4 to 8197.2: 1.55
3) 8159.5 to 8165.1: 1.62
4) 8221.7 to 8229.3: 1.52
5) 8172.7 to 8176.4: 1.6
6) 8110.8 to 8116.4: 1.62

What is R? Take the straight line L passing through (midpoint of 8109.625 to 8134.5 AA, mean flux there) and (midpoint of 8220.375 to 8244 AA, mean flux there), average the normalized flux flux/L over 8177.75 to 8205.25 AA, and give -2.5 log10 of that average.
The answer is 0.016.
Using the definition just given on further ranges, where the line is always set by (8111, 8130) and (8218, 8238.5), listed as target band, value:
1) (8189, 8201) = 0.02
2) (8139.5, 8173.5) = -0.01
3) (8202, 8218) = 0.00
